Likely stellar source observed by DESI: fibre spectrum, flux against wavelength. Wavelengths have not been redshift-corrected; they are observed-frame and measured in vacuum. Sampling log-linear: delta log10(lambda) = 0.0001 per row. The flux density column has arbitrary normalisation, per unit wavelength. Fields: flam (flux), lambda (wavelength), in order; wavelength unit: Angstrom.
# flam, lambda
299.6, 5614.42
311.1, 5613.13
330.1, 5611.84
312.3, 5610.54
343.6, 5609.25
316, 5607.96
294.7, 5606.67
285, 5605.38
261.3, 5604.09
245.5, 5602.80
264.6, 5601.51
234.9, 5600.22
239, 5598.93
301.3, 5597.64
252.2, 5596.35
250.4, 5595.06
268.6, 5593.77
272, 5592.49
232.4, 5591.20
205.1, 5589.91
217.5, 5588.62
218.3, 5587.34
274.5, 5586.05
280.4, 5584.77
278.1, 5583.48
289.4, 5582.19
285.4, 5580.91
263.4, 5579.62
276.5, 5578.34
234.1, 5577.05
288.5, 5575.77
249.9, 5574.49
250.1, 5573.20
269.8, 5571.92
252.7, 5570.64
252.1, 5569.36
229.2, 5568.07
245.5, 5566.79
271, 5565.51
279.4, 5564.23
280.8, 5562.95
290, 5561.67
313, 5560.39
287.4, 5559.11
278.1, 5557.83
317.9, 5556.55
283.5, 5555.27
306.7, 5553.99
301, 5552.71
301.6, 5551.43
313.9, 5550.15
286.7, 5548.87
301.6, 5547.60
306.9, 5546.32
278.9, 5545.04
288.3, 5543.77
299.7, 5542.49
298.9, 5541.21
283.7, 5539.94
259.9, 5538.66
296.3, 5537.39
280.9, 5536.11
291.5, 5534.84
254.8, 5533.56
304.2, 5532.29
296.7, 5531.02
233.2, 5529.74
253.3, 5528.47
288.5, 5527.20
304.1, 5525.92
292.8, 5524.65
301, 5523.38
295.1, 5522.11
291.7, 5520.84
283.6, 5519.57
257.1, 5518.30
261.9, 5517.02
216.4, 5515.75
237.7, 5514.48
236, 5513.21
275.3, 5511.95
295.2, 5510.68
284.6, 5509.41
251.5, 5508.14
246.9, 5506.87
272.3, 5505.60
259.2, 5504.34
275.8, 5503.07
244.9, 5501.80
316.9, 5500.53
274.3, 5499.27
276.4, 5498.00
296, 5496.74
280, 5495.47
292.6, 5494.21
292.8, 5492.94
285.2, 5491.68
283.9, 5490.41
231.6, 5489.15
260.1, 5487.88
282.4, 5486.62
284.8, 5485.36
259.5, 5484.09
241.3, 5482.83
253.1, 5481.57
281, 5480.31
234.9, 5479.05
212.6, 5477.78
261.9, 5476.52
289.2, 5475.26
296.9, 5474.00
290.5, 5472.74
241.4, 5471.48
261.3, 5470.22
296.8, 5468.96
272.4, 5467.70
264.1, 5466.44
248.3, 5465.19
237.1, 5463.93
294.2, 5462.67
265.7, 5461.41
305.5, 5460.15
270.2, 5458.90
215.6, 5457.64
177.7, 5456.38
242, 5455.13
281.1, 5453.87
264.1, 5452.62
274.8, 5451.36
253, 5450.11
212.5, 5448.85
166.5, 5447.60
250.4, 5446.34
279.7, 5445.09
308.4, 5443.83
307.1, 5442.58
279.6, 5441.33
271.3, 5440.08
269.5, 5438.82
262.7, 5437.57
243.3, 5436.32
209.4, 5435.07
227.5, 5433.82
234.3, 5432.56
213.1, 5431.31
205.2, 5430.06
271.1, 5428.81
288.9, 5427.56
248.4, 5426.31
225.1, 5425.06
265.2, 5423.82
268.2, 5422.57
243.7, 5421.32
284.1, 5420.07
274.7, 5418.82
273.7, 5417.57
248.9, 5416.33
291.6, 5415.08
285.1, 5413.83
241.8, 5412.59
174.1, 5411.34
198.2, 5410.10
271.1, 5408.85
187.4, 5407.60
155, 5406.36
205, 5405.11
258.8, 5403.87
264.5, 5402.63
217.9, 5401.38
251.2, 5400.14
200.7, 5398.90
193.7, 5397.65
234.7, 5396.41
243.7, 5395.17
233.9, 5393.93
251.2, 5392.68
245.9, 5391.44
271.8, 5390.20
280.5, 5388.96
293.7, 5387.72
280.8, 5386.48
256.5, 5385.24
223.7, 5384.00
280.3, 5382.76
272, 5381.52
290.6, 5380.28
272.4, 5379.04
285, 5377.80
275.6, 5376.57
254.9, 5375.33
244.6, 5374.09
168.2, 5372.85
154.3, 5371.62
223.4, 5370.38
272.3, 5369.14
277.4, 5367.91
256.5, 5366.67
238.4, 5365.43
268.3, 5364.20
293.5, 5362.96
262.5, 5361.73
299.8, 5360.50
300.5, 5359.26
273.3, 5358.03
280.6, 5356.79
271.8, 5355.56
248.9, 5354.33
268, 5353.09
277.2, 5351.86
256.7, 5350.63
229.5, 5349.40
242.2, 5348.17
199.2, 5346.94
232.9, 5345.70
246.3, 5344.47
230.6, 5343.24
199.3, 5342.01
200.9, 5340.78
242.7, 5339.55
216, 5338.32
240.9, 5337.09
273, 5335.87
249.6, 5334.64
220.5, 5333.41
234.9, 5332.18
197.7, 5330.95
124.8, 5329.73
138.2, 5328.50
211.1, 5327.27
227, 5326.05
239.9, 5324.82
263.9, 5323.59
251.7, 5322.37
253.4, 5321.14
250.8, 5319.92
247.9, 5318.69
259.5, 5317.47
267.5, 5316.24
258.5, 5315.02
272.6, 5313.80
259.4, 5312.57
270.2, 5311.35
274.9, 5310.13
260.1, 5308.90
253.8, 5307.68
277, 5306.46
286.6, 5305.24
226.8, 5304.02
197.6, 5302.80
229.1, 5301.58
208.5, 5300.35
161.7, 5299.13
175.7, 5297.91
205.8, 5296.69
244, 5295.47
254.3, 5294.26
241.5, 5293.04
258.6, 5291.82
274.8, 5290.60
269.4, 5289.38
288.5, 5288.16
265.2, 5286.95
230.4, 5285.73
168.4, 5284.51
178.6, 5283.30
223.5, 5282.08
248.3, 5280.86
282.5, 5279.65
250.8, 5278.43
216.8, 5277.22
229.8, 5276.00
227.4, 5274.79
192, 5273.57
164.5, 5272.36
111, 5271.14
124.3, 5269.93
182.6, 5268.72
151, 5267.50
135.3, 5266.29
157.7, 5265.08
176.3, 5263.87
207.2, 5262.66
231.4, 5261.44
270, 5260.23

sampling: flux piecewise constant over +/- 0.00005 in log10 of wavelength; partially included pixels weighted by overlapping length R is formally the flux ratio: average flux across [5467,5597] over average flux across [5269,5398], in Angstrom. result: 1.13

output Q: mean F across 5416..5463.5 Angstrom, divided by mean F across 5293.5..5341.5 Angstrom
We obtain 1.09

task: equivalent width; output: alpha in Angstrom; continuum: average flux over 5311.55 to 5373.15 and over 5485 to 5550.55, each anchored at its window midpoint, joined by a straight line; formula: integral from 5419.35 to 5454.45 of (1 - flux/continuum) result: 1.01 Angstrom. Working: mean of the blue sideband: 242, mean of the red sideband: 278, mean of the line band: 254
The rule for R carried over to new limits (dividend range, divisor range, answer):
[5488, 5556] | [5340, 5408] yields 1.13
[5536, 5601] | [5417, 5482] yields 1.06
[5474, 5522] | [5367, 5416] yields 1.10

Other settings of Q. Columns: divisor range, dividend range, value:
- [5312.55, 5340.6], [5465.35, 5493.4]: 1.14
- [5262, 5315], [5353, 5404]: 1.15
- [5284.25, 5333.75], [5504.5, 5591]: 1.16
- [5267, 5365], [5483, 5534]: 1.16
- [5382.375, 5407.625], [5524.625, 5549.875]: 1.19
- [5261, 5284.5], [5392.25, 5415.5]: 1.18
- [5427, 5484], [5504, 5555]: 1.09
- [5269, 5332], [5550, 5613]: 1.19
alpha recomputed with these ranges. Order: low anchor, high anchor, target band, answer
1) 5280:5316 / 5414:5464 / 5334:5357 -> 0.4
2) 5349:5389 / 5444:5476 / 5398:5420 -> 2.1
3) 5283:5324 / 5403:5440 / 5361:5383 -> -1.0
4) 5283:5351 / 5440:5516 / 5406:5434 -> 1.1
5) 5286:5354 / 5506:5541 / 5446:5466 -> 1.1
